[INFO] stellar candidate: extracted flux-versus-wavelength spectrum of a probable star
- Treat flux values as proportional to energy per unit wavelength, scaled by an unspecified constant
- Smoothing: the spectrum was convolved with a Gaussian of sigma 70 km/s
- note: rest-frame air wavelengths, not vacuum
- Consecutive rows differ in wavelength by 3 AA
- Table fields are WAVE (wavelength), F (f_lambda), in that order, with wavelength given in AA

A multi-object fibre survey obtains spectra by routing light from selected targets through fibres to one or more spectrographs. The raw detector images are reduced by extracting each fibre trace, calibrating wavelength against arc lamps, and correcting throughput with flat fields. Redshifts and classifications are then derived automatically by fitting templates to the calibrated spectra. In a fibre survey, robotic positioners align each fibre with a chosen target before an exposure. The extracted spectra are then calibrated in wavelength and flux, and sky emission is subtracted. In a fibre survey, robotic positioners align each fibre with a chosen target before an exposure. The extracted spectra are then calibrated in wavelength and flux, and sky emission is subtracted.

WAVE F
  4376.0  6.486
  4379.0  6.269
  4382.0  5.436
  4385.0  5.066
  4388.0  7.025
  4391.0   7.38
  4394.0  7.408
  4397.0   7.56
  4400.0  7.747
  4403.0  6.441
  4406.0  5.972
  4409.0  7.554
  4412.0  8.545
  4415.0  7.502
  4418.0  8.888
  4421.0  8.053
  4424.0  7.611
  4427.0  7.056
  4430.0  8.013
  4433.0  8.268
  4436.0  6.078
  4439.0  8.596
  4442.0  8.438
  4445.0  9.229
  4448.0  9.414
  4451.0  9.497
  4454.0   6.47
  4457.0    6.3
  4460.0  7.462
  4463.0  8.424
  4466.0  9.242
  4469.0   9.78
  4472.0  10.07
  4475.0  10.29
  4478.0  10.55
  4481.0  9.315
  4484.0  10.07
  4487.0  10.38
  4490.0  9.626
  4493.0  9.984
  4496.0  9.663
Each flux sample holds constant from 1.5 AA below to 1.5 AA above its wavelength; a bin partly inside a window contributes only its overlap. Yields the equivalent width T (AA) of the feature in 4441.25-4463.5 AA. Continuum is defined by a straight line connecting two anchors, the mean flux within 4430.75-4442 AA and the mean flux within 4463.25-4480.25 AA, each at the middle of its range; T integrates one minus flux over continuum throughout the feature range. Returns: 1.4 AA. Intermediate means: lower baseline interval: 7.78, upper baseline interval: 9.84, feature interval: 8.13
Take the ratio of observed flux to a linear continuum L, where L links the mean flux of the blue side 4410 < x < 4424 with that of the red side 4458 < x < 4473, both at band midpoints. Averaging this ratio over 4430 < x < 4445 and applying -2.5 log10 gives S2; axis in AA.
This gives 0.06 mag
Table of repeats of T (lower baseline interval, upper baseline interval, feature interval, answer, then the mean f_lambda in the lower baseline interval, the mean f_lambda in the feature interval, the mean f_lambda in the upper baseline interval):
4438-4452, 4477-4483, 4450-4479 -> 2.3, 9.03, 8.77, 9.89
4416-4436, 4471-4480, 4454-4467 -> 2.6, 7.83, 7.64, 10.3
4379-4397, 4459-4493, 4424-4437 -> 0.9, 6.54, 7.43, 9.61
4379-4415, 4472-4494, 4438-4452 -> -0.6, 6.92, 9.03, 10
